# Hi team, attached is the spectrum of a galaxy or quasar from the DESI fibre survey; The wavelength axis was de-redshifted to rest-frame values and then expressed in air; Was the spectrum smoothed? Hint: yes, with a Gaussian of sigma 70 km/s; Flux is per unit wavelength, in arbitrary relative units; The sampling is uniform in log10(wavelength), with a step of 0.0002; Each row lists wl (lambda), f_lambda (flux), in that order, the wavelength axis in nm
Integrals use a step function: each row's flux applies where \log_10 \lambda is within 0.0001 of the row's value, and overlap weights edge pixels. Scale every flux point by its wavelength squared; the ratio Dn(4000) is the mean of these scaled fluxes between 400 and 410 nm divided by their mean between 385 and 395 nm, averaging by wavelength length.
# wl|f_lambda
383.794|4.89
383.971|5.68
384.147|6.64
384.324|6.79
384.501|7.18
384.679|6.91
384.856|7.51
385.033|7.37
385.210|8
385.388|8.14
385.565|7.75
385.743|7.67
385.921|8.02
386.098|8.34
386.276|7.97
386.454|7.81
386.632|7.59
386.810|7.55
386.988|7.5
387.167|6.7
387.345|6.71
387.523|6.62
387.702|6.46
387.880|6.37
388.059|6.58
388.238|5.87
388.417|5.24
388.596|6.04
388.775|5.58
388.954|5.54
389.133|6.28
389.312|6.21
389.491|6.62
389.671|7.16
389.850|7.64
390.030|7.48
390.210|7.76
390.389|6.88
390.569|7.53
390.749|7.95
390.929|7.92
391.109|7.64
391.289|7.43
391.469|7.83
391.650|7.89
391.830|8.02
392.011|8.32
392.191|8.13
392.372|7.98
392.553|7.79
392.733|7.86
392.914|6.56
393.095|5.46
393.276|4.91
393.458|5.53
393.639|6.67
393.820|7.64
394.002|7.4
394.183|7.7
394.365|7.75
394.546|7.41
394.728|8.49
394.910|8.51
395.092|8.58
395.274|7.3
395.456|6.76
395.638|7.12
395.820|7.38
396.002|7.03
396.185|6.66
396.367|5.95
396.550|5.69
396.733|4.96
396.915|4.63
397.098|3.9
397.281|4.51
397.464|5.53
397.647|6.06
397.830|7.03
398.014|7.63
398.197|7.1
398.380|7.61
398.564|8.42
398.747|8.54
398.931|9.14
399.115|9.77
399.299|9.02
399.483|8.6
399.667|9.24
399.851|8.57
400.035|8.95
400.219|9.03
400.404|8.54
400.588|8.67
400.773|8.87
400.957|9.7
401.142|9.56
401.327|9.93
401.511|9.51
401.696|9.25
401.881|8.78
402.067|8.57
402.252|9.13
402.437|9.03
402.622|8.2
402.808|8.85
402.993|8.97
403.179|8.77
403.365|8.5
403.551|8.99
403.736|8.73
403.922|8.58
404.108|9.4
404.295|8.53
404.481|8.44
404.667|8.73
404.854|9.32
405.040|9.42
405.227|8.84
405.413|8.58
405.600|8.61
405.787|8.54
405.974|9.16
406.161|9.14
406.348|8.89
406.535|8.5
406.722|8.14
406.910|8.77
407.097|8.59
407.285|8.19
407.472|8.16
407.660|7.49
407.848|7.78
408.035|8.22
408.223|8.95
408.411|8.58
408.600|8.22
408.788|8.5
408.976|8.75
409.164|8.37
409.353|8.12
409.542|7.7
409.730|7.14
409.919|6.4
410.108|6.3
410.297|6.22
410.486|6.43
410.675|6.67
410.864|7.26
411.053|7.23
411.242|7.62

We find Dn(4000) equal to 1.29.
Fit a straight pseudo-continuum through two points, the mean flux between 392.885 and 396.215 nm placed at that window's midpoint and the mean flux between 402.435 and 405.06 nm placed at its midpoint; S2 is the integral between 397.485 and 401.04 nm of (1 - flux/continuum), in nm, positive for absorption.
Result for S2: -0.174 nm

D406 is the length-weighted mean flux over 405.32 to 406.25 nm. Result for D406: 8.8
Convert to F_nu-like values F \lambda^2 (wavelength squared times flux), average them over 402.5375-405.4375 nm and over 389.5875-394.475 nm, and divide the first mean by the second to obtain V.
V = 1.3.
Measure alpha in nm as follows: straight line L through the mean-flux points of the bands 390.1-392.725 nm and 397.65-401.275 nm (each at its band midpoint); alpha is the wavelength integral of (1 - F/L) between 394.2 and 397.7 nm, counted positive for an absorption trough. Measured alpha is 0.704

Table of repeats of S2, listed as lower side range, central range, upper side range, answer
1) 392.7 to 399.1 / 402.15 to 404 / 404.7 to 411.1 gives -0.28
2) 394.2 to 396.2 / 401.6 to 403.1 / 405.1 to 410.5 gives -0.18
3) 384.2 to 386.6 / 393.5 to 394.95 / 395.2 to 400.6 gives -0.04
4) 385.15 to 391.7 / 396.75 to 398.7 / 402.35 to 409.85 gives 0.41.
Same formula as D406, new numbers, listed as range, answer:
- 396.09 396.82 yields 5.82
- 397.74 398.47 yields 7.34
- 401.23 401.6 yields 9.74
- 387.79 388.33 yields 6.27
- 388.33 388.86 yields 5.62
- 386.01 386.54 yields 8.04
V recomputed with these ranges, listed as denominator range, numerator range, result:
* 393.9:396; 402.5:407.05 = 1.21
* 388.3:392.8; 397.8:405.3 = 1.29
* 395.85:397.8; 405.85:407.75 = 1.60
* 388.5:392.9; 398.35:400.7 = 1.26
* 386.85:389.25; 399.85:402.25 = 1.54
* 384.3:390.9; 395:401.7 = 1.15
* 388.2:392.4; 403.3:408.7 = 1.31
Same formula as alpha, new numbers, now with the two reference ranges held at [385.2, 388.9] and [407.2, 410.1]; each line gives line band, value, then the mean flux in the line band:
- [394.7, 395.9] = -0.049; 7.7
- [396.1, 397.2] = 0.321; 5.28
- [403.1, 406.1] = -0.391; 8.82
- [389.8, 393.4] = -0.098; 7.43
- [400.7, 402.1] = -0.300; 9.31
